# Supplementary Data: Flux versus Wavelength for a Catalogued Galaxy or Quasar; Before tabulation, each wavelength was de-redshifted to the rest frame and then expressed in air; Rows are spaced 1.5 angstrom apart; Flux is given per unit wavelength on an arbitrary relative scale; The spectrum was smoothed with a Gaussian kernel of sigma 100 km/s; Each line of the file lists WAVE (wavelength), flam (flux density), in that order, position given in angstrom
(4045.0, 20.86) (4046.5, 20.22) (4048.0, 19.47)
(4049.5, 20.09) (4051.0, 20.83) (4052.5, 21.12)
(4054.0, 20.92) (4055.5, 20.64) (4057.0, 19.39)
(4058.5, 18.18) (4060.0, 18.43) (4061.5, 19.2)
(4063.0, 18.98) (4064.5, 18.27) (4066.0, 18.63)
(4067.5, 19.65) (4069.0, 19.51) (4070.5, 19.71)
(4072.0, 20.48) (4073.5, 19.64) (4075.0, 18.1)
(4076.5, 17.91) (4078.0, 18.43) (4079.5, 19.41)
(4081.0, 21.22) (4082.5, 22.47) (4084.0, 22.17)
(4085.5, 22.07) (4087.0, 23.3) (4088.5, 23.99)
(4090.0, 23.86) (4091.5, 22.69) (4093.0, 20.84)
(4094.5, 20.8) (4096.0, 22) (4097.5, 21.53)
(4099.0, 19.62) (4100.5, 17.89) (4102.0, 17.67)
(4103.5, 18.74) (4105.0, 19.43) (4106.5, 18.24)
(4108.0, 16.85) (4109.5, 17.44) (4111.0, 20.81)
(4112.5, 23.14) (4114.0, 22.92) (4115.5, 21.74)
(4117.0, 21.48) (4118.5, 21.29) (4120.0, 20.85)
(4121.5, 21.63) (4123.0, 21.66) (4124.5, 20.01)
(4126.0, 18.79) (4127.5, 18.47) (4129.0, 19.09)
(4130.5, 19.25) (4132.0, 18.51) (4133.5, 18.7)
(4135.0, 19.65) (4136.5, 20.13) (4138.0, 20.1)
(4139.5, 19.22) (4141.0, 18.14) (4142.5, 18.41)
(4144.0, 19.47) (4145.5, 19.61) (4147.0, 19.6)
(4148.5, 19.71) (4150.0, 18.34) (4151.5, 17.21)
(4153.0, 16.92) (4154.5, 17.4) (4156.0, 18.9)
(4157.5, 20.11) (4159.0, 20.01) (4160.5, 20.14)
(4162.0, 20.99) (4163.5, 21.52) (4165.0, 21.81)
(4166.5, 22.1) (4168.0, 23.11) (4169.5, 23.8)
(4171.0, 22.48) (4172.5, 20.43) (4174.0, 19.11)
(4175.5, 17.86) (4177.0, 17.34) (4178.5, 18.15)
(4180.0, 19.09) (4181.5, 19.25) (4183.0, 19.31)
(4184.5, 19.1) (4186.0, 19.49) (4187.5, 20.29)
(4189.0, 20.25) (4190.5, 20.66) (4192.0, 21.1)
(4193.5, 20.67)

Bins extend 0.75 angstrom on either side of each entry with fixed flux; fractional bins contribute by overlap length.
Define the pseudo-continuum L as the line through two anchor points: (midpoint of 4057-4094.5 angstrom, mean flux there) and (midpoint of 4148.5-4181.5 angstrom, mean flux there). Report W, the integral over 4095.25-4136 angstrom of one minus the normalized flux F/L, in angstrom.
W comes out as 0.36 angstrom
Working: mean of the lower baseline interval 20.3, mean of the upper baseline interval 19.8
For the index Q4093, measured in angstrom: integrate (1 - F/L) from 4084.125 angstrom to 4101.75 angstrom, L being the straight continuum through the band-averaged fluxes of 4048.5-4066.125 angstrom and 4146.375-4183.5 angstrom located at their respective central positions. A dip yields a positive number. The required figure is -1.7 angstrom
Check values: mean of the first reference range 19.6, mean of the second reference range 19.8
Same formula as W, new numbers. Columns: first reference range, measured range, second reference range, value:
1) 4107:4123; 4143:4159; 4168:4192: 1.21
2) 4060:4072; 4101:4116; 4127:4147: -0.37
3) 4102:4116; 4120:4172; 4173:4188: -1.50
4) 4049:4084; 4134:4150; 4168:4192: 0.40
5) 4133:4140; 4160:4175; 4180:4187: -1.63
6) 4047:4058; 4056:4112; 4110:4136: 1.13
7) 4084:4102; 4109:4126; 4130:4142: -0.78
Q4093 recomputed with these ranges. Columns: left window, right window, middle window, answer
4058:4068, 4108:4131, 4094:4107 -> 0.22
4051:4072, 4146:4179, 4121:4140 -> 0.15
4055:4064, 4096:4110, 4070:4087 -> -1.20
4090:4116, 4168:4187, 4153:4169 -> -0.50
